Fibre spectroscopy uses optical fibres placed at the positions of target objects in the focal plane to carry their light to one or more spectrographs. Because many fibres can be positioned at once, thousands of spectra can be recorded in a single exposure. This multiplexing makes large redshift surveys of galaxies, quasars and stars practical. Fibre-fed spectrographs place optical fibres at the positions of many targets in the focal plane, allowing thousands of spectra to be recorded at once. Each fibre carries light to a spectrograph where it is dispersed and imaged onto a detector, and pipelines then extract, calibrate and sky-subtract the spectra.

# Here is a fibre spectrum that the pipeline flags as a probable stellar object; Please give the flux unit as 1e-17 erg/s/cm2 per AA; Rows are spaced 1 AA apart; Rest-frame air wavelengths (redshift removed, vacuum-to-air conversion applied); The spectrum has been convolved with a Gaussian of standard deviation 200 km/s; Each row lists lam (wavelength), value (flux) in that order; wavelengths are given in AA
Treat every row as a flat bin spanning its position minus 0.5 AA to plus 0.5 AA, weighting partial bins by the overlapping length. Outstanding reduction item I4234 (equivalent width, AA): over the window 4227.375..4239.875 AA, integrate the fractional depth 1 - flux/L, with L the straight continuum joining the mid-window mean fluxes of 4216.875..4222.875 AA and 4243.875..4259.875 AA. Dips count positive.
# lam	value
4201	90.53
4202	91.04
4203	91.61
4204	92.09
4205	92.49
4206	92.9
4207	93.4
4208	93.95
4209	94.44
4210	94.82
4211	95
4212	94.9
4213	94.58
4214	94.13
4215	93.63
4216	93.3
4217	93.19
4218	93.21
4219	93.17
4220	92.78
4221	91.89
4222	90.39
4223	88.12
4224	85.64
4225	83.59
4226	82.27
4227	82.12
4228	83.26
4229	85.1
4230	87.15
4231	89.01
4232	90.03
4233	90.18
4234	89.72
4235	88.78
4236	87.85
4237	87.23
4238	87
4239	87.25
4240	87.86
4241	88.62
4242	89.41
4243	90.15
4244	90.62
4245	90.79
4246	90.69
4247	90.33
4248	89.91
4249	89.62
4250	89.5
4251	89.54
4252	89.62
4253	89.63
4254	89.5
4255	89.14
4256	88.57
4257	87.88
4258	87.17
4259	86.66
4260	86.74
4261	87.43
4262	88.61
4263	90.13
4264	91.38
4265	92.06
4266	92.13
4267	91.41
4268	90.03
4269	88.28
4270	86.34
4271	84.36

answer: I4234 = 0.4 AA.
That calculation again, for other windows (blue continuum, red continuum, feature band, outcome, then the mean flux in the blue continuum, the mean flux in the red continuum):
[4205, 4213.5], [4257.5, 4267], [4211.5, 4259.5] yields 1.3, 94.1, 89.3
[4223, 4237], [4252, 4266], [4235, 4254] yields -0.3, 86.6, 89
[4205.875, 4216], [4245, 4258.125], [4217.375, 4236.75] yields 0.9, 94.2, 89.4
